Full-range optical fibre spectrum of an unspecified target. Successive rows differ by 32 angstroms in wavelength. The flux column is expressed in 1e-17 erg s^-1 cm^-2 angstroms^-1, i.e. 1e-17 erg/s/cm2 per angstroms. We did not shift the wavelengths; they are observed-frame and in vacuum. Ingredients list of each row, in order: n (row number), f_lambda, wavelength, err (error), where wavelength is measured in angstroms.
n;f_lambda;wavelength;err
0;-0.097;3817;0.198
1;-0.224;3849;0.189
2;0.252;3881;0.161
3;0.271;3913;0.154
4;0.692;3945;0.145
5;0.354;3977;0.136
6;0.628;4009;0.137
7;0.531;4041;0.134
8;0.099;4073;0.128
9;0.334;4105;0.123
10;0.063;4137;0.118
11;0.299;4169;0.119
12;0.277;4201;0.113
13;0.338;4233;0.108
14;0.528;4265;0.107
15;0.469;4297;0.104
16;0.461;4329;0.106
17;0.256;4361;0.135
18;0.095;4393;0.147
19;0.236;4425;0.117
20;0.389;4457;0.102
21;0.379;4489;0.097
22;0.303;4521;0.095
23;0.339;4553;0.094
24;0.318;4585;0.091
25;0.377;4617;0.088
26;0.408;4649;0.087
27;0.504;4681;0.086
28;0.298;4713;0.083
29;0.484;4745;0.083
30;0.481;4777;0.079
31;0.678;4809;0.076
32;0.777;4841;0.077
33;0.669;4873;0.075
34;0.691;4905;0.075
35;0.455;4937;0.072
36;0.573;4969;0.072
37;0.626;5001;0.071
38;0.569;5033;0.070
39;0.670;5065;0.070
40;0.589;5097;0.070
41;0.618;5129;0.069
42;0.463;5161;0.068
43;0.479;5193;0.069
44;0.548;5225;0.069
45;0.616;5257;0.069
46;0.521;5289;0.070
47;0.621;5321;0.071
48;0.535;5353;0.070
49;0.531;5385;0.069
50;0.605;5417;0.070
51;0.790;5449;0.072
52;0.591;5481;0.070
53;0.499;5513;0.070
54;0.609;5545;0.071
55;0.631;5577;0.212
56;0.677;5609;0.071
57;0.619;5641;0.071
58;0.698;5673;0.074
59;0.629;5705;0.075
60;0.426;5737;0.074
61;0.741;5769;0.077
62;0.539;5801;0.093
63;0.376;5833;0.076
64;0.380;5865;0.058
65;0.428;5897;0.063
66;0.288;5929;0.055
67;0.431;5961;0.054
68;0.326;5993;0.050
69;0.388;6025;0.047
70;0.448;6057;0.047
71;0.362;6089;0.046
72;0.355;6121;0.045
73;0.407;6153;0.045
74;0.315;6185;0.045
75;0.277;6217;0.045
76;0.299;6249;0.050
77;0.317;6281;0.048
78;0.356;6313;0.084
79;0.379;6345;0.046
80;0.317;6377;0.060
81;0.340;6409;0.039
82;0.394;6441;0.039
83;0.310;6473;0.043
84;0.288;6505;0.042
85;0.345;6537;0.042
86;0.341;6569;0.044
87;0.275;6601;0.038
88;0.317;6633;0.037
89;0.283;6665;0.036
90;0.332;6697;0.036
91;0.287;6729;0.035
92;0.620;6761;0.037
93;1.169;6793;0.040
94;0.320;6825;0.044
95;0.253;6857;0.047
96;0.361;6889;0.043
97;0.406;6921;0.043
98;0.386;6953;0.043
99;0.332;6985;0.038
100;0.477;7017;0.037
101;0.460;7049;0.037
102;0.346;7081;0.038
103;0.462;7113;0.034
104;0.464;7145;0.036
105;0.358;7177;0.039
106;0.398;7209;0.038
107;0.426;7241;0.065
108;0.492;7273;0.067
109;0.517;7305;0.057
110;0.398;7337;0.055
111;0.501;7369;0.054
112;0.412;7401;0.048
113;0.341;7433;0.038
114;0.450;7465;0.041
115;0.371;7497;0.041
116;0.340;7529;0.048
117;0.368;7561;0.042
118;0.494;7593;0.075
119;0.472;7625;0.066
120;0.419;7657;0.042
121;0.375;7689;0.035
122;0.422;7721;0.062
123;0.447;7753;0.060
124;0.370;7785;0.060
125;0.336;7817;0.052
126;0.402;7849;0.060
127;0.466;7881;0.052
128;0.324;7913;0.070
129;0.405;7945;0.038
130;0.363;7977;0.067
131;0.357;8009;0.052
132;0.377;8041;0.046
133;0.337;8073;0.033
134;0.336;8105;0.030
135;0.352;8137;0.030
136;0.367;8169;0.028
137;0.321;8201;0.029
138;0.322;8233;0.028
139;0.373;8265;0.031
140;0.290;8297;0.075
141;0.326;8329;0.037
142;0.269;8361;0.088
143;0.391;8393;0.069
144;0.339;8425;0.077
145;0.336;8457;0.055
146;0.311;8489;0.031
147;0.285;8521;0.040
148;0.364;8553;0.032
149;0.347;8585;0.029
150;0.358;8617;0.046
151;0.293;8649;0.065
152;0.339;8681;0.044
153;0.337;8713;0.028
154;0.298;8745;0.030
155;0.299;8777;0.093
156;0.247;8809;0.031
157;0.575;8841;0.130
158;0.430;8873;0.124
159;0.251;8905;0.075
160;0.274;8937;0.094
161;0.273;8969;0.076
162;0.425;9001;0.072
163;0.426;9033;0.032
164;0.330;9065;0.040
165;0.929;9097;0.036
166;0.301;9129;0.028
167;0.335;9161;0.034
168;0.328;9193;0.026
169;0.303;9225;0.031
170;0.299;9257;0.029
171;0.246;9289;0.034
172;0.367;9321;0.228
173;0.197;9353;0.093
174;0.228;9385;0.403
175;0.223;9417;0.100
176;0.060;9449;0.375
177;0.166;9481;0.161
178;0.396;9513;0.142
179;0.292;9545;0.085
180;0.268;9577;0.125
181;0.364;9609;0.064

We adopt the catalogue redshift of 0.818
